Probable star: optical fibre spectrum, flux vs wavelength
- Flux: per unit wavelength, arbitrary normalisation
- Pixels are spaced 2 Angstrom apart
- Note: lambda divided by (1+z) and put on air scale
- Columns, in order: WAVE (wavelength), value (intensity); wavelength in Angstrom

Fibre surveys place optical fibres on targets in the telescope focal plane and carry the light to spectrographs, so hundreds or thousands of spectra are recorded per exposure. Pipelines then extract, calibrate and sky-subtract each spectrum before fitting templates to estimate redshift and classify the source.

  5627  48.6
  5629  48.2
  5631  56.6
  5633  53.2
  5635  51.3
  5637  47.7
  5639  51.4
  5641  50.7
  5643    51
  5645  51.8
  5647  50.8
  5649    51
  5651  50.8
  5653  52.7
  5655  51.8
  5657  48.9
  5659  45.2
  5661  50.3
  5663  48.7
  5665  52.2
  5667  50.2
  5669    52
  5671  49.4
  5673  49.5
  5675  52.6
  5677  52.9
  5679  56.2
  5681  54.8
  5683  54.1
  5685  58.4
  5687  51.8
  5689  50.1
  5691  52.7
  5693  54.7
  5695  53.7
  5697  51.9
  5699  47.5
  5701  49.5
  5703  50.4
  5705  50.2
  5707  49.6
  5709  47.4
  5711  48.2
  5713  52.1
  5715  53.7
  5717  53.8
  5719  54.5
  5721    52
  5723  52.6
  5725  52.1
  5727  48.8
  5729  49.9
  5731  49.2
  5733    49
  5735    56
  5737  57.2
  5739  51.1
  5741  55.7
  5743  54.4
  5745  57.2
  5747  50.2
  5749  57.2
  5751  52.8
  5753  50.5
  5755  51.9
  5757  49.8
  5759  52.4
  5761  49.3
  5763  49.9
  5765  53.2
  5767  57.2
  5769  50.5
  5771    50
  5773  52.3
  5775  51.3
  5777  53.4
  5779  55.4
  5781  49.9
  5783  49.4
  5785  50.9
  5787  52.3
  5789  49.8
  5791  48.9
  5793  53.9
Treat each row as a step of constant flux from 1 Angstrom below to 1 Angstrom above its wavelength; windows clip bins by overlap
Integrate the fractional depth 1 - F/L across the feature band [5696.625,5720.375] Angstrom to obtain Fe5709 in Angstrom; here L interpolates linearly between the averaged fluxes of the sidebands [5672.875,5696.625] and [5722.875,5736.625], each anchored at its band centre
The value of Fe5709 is 0.7 Angstrom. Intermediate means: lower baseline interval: 53.6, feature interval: 50.7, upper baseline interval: 51.3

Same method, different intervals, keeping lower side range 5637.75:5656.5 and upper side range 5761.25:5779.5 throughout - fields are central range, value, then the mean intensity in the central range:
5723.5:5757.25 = -0.3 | 52.6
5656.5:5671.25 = 0.5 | 49.6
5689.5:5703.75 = 0.1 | 51.5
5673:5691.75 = -0.7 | 53.5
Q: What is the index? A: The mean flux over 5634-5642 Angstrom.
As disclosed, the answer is 50.3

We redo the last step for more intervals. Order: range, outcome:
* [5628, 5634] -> 52.7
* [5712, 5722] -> 53.2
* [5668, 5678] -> 51.3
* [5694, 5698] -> 52.8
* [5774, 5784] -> 51.9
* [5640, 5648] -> 51.1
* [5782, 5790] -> 50.6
